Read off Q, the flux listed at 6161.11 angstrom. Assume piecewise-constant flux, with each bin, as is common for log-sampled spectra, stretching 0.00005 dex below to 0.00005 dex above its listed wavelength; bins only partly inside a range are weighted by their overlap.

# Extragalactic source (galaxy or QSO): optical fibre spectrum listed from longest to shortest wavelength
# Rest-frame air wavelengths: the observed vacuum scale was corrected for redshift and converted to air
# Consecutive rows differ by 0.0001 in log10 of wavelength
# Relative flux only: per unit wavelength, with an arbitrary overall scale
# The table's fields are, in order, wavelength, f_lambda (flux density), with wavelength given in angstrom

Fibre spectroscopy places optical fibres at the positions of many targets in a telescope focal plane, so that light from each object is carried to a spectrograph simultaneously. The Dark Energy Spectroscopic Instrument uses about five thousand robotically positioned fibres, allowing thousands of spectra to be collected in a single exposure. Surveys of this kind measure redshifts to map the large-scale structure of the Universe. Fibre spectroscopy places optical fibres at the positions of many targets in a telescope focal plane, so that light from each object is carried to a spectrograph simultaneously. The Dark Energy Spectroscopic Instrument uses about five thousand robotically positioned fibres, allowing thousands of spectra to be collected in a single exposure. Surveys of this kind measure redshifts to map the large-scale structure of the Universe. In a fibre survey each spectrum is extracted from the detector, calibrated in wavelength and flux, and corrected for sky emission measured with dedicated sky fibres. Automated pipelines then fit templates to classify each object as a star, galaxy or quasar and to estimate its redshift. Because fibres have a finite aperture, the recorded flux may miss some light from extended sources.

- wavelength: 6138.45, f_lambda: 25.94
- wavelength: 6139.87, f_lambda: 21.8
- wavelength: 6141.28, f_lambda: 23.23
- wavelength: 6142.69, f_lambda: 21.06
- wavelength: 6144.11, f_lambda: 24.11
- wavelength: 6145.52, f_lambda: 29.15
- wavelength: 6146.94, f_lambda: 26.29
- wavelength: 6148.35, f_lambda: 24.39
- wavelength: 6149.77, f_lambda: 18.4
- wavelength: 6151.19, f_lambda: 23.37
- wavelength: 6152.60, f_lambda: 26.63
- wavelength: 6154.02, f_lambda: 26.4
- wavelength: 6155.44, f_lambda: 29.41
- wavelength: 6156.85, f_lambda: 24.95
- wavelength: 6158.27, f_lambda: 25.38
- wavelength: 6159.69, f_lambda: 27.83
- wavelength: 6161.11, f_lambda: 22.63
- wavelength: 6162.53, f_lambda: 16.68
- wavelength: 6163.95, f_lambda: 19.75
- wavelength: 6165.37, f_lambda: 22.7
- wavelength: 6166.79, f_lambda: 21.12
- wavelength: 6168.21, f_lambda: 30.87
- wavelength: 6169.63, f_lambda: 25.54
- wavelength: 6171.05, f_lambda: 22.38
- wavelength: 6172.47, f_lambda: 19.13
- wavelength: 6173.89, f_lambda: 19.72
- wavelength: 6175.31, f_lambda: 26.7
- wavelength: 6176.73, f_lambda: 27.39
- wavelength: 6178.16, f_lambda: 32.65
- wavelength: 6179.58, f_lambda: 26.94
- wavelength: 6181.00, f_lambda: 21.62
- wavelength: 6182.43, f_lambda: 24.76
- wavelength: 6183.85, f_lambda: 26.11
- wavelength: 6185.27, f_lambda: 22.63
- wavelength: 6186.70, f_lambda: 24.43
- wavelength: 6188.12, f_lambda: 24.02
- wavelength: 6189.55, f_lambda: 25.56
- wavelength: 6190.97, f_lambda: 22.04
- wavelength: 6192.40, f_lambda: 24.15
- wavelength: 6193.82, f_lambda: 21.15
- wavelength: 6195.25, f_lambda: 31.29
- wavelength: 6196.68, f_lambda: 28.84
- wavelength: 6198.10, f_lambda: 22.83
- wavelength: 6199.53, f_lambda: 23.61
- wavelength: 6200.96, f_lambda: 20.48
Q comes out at 22.63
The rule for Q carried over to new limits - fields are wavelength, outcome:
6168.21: 30.87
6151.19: 23.37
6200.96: 20.48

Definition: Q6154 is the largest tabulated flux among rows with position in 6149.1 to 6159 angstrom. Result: 29.41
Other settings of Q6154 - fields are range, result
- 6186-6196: 31.29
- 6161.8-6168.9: 30.87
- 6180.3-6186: 26.11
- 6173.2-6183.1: 32.65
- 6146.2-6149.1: 26.29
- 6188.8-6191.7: 25.56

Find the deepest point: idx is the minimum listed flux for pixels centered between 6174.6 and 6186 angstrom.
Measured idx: 21.62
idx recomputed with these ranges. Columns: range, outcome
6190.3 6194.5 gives 21.15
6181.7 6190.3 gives 22.63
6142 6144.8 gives 21.06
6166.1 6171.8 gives 21.12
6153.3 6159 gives 24.95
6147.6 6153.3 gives 18.4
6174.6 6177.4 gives 26.7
